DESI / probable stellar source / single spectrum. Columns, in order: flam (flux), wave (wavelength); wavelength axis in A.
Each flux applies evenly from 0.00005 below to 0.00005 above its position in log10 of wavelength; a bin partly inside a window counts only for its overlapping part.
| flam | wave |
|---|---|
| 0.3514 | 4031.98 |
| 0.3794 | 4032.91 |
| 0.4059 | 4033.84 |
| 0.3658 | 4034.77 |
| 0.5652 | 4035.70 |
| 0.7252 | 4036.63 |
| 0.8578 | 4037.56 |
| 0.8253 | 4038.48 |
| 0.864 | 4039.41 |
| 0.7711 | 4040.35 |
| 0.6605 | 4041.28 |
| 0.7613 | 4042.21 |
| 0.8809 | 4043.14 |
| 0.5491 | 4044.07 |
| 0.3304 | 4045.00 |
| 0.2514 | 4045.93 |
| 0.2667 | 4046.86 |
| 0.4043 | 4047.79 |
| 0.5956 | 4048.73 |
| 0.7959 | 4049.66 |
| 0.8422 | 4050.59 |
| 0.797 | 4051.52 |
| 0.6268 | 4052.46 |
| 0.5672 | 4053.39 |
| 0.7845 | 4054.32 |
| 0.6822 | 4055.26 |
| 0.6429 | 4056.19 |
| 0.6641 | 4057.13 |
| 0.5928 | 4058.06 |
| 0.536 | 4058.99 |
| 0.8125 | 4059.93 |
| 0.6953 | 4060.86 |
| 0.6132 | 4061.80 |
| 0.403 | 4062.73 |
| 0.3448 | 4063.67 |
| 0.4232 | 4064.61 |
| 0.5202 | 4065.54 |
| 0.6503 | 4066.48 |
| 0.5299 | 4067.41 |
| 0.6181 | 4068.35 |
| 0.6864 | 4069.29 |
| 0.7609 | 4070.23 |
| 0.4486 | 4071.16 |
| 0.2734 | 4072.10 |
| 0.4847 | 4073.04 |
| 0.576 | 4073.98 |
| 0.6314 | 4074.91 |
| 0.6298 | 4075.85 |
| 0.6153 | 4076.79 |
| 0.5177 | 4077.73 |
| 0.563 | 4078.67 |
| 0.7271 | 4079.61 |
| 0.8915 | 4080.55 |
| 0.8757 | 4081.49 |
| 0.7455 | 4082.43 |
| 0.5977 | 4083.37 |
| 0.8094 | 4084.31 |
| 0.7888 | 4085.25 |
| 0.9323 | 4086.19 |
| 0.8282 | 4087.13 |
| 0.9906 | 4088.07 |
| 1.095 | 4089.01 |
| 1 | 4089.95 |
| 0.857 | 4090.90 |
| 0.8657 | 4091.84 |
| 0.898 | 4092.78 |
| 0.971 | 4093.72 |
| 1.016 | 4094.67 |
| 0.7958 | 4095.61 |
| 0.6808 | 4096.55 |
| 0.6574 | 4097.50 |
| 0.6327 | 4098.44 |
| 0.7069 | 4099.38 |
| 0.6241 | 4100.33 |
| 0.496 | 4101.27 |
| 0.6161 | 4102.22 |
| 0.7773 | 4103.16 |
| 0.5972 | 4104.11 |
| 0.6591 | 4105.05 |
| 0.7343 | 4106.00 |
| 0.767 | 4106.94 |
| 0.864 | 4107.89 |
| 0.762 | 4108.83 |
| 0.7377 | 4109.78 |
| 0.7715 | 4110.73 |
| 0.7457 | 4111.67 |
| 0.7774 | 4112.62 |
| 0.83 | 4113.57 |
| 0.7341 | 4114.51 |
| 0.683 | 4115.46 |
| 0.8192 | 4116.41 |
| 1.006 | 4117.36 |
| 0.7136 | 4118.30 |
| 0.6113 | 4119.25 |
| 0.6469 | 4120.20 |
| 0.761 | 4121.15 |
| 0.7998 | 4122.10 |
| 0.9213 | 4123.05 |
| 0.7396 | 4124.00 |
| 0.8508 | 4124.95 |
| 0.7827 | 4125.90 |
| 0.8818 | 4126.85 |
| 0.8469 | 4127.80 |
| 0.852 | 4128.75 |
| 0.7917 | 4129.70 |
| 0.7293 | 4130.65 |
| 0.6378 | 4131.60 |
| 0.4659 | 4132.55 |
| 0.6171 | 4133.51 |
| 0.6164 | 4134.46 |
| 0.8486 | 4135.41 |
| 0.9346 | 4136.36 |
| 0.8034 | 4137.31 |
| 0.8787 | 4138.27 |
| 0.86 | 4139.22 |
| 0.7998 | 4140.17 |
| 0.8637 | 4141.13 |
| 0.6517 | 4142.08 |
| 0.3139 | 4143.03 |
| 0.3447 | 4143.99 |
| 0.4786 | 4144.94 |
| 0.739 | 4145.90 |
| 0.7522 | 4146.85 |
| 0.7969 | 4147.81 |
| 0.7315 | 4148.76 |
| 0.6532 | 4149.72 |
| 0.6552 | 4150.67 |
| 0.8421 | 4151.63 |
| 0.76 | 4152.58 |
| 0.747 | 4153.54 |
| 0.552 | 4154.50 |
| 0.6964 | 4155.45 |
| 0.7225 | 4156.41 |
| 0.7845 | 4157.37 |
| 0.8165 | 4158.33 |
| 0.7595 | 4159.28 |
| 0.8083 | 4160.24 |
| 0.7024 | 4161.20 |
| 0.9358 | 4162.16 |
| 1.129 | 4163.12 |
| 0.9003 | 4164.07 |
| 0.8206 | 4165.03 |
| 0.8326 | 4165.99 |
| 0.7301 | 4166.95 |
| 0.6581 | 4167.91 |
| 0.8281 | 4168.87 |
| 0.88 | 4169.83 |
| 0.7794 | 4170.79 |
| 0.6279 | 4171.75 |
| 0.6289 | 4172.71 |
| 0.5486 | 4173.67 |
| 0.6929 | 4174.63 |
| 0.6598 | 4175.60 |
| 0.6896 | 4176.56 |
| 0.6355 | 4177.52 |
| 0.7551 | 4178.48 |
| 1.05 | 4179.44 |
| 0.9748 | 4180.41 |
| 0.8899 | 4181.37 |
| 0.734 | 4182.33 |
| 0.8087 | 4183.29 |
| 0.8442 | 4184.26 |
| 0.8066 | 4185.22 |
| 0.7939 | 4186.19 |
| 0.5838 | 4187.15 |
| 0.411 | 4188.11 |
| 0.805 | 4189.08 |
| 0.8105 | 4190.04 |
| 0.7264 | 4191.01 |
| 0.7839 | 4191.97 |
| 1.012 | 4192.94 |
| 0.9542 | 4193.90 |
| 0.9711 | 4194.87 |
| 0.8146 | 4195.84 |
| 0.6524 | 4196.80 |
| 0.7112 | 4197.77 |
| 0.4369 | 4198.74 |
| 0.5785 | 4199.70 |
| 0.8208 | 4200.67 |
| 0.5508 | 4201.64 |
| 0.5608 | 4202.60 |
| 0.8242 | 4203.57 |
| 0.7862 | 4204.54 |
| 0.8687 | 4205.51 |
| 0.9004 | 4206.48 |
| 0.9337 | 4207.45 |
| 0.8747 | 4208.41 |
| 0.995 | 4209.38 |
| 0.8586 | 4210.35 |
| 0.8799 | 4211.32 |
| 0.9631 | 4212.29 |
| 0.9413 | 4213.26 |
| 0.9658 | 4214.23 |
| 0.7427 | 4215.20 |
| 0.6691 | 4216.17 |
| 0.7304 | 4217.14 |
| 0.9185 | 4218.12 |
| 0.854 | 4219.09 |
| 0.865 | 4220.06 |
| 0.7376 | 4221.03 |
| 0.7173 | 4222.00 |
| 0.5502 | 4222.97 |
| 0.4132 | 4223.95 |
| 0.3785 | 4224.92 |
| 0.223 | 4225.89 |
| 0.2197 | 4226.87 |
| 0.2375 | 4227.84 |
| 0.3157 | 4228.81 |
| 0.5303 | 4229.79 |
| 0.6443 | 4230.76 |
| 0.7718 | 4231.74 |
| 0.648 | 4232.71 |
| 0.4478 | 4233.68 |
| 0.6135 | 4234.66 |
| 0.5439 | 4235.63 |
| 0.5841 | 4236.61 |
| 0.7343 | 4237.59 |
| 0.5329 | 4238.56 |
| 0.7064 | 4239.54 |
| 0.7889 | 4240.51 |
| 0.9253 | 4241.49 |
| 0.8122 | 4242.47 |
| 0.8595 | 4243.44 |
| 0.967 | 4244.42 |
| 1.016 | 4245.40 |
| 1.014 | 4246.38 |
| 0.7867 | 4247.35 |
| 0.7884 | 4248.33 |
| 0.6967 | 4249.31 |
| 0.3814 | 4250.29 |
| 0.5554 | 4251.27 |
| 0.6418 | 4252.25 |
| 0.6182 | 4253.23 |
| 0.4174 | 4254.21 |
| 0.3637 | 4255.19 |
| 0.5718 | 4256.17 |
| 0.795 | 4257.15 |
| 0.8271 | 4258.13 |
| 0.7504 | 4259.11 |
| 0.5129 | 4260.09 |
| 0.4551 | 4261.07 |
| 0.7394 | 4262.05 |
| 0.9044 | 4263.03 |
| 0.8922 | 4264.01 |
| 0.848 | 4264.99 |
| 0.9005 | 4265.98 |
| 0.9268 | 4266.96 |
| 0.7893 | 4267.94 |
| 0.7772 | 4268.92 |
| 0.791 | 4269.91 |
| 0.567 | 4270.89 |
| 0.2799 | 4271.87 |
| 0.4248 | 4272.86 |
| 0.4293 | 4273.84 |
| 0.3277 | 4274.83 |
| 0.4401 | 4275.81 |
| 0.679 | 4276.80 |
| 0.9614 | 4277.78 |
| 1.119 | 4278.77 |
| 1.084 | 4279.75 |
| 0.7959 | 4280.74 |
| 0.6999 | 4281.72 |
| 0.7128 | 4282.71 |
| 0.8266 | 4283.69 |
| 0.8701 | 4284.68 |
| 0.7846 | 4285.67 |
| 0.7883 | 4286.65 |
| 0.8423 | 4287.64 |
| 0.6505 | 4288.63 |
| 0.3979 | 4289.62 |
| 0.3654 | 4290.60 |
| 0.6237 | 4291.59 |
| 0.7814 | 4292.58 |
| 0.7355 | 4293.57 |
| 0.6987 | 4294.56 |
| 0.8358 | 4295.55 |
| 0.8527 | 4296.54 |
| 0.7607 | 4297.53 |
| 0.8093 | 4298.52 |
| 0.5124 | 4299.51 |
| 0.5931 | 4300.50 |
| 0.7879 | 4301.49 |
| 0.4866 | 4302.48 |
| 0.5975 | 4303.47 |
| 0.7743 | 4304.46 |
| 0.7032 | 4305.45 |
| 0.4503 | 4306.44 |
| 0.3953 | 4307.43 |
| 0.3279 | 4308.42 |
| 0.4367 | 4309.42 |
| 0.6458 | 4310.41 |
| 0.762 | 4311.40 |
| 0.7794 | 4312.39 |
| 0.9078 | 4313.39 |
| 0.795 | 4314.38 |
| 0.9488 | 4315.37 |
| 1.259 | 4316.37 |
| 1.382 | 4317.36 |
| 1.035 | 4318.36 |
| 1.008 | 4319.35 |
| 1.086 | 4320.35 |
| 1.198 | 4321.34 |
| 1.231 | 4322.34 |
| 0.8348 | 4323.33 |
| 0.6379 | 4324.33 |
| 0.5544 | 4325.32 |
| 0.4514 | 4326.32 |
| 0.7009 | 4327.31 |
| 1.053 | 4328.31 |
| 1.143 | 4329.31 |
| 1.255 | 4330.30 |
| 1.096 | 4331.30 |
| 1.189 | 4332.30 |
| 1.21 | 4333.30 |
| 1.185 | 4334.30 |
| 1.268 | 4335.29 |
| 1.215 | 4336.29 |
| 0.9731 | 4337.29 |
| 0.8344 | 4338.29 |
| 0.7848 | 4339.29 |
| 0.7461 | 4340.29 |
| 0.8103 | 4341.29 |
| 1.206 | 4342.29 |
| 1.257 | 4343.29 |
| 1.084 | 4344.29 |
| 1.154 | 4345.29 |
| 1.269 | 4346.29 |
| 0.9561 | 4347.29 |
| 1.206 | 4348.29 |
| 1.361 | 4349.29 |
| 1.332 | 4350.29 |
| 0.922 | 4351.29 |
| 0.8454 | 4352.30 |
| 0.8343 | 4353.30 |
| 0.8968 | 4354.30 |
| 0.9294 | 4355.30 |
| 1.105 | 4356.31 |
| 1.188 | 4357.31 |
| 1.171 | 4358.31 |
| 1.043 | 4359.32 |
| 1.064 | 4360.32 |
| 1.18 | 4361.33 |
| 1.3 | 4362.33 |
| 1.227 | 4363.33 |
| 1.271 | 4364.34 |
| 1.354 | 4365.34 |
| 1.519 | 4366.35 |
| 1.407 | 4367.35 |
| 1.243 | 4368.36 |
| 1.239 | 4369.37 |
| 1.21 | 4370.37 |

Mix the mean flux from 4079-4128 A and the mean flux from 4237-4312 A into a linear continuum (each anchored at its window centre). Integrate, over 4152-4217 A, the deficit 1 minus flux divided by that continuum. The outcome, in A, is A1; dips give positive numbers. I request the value -3.5 A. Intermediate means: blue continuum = 0.786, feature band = 0.782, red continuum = 0.693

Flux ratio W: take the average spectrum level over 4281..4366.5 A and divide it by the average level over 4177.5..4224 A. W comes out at 1.2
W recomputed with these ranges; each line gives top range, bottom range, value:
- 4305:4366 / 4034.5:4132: 1.41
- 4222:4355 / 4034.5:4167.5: 1.09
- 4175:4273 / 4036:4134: 1.02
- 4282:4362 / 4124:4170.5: 1.19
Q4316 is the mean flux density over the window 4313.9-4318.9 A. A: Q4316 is 1.08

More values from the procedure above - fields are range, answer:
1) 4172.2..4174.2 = 0.593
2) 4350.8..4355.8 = 0.885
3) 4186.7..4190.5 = 0.653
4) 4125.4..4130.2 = 0.831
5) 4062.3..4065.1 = 0.391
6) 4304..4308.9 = 0.53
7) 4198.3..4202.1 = 0.599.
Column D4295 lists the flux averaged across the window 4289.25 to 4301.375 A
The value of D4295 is 0.67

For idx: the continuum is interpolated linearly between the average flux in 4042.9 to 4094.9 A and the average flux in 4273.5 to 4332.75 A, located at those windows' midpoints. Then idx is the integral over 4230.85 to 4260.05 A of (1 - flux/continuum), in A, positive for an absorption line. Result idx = 2.4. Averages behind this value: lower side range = 0.667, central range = 0.692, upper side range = 0.782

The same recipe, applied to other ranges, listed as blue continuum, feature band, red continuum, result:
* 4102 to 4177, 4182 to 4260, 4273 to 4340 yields 6.6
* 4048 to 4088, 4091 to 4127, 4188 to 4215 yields -3.4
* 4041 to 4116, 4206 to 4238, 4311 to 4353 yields 7.1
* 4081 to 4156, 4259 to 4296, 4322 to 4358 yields 9.2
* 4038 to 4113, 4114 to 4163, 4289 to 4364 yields -0.1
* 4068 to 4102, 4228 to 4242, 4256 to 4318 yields 2.0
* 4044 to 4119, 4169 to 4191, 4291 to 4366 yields 1.1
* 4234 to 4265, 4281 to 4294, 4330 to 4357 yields 2.3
